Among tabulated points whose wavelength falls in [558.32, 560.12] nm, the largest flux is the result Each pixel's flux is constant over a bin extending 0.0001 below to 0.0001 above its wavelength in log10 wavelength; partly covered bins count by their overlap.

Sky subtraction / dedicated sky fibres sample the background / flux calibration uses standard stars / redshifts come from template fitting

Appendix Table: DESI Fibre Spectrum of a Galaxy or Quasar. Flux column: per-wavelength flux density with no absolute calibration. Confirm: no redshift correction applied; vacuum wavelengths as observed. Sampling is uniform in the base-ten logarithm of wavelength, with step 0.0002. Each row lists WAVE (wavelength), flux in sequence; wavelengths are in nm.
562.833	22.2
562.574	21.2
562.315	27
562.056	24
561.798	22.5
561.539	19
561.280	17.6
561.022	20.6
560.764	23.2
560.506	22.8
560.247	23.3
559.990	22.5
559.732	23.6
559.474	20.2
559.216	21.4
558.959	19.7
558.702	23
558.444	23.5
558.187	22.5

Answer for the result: 23.6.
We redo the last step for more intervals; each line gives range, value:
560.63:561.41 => 23.2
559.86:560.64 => 23.3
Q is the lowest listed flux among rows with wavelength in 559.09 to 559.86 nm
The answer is 20.2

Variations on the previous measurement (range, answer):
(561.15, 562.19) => 17.6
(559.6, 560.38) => 22.5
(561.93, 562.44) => 24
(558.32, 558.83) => 23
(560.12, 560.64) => 22.8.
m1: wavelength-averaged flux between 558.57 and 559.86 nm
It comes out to 21.6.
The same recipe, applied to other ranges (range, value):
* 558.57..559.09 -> 21.4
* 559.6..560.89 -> 23.1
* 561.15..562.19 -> 20.8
